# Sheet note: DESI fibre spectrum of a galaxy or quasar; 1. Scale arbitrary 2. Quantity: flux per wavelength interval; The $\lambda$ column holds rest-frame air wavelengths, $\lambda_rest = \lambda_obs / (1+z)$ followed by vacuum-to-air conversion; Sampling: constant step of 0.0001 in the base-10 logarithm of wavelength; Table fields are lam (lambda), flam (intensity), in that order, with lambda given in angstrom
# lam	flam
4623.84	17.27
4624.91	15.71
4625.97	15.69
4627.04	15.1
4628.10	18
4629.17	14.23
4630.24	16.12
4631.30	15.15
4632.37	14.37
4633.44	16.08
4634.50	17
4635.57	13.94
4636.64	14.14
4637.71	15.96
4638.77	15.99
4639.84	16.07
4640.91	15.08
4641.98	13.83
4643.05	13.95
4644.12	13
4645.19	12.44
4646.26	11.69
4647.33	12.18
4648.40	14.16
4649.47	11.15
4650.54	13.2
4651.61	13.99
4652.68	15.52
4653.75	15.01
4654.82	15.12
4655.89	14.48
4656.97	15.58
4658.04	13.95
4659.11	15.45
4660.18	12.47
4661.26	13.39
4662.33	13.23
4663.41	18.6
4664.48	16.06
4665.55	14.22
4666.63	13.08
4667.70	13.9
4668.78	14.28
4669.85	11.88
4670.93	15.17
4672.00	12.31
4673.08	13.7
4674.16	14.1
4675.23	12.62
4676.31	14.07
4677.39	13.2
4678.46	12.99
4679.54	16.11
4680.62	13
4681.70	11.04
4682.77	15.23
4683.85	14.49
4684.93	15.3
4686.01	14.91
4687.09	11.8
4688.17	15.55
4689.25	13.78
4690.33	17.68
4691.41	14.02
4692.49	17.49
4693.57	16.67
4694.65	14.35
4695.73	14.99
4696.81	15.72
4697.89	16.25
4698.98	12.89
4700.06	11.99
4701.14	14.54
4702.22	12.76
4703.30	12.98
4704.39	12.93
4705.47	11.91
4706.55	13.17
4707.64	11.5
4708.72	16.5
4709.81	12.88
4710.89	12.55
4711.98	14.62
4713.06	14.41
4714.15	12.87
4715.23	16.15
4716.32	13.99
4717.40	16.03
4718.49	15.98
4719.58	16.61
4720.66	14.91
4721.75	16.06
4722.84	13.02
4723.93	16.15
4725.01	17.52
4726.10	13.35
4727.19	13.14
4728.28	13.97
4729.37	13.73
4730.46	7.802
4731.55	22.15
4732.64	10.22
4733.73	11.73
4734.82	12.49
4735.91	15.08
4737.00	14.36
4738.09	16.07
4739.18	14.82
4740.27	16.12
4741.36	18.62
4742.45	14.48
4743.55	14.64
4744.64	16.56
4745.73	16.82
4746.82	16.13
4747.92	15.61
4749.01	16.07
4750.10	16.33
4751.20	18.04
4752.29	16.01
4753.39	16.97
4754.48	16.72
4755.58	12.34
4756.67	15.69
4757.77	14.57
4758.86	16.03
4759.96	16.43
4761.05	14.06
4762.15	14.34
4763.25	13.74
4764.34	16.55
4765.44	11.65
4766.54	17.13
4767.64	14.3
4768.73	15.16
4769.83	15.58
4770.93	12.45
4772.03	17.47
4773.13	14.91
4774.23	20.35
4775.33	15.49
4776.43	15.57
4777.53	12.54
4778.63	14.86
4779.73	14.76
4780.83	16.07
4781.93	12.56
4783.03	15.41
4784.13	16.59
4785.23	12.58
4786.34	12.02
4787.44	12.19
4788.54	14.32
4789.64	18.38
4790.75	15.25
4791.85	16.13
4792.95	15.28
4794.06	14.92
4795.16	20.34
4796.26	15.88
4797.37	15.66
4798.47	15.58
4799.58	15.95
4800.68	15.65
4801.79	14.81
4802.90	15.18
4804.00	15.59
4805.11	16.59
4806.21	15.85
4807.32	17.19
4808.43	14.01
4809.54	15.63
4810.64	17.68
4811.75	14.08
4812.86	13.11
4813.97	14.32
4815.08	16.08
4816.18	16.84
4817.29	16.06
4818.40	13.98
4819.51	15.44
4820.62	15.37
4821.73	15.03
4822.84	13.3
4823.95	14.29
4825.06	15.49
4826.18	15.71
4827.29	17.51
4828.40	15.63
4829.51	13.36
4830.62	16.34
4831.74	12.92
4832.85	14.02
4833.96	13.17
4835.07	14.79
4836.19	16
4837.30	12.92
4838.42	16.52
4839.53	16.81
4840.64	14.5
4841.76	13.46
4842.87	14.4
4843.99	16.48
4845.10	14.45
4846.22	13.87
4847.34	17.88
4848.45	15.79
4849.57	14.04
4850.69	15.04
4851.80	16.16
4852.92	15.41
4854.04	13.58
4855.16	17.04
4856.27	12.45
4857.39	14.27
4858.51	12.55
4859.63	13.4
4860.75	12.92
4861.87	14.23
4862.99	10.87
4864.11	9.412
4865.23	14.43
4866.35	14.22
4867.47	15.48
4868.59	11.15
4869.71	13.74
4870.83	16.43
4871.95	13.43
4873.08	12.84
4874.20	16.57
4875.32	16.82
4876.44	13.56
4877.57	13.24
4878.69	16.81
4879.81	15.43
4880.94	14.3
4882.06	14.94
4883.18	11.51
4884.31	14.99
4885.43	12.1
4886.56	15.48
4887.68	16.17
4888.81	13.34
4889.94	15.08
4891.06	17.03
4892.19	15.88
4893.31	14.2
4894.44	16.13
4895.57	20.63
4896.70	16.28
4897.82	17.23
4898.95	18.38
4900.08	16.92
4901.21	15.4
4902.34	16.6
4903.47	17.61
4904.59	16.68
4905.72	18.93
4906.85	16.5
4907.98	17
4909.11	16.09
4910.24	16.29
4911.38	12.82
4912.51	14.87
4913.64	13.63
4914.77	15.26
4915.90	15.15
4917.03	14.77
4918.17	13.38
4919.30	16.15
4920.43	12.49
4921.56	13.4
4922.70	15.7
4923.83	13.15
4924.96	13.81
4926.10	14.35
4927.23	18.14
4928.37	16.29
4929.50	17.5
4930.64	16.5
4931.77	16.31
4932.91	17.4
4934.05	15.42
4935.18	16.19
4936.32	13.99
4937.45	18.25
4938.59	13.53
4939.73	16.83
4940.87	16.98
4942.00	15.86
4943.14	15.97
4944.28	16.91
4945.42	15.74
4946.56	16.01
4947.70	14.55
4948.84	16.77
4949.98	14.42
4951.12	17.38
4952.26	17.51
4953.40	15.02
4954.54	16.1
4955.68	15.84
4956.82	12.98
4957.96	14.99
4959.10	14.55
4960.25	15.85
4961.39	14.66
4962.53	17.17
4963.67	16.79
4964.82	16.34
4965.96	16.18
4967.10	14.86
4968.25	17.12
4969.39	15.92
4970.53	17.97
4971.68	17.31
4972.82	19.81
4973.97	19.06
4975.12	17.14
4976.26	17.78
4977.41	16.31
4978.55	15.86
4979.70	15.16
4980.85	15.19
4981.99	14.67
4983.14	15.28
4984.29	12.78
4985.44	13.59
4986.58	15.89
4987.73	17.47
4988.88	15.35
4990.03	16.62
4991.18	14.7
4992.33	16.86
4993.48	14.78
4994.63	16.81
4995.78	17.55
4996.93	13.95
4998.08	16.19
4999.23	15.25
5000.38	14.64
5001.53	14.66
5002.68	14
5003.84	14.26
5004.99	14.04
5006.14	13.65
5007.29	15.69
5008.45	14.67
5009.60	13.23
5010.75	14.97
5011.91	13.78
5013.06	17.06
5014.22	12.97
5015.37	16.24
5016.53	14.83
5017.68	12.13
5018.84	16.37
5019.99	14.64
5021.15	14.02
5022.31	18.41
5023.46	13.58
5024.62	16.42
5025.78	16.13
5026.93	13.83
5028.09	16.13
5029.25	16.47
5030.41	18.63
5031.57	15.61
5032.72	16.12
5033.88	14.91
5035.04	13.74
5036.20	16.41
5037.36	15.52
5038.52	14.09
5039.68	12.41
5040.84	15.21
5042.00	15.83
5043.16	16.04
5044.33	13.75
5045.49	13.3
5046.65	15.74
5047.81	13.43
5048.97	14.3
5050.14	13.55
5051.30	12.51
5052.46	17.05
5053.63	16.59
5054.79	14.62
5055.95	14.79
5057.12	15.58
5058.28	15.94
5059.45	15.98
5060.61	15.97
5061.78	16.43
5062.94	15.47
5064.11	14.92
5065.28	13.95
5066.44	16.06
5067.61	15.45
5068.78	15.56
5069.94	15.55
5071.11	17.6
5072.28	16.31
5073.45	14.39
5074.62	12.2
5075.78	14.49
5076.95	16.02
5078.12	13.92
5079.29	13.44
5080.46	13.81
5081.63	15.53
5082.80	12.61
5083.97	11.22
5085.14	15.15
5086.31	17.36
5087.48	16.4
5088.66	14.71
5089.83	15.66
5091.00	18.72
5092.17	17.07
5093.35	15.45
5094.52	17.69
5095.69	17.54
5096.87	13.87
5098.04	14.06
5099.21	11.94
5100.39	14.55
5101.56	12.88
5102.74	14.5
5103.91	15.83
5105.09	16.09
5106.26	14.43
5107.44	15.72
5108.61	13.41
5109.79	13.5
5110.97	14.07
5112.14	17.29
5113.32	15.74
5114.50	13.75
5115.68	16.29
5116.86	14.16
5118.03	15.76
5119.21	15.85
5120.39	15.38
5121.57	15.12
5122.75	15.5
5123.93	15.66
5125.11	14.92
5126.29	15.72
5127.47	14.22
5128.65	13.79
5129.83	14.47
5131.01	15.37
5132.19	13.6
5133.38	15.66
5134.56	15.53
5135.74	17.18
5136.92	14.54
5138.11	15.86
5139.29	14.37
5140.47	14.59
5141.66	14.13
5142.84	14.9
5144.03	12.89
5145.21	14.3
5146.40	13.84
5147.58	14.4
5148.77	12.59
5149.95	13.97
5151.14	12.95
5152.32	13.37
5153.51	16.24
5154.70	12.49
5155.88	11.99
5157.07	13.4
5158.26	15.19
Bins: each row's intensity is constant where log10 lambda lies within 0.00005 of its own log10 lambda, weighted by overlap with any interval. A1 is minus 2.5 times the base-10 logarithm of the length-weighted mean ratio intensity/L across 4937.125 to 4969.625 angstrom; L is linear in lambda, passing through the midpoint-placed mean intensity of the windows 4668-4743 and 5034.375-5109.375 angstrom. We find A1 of -0.08 mag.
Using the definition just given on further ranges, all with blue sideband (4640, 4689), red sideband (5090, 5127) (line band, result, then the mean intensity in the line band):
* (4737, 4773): -0.10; 15.5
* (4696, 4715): 0.03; 13.6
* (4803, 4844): -0.05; 15.1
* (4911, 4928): 0.01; 14.5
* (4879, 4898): -0.05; 15.3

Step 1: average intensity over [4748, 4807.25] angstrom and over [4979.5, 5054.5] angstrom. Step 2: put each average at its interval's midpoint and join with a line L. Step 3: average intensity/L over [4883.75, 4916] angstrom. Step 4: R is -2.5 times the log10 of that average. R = -0.05 mag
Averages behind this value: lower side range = 15.4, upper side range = 15.1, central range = 16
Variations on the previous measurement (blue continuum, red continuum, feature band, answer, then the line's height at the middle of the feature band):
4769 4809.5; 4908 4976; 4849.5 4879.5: 0.11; 15.6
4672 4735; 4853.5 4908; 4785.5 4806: -0.07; 14.6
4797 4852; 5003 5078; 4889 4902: -0.10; 15.2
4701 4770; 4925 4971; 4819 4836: 0.03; 15.3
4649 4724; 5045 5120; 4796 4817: -0.08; 14.5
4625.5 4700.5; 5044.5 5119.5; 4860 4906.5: -0.02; 14.8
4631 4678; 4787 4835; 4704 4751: 0.00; 14.7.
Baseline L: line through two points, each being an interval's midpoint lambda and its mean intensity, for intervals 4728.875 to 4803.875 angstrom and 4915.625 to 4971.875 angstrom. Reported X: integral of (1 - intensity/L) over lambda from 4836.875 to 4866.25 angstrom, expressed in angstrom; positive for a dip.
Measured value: 2.1 angstrom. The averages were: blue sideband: 15.2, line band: 14.3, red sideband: 15.7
